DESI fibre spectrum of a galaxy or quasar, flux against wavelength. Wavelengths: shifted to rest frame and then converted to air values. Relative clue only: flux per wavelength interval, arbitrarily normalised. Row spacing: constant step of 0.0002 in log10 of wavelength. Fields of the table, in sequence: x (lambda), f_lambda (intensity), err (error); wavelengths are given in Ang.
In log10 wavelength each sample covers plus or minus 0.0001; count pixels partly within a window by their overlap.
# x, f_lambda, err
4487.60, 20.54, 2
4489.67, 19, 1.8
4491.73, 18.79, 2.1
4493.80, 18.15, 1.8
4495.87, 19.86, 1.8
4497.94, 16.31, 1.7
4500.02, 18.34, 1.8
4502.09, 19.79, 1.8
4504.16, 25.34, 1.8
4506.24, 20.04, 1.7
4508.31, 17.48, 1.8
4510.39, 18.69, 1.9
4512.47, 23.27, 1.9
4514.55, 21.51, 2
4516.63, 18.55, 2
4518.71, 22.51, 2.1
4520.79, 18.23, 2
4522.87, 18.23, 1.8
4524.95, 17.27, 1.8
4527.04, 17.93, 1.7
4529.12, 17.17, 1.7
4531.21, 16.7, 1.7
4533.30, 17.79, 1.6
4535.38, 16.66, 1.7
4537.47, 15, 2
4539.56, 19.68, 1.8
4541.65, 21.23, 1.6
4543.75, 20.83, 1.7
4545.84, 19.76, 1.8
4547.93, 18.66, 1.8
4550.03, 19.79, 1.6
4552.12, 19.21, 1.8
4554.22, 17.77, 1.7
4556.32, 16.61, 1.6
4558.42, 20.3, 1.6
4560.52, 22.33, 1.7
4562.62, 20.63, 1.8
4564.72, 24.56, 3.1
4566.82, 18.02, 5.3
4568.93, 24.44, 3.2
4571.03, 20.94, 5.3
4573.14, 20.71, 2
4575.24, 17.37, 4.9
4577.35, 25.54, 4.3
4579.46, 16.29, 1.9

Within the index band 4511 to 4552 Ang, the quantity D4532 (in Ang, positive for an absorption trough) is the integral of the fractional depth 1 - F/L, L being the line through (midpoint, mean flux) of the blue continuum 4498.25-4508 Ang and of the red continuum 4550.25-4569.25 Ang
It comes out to 2.58 Ang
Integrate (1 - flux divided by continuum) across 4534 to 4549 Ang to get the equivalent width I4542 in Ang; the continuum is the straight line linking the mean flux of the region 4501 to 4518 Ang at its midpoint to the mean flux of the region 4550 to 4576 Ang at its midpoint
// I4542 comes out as 1.2 Ang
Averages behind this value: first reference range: 20.6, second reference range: 20.3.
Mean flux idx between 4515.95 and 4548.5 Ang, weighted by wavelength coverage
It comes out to 18.5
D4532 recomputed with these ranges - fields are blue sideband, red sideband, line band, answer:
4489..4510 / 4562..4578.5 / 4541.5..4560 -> 1.4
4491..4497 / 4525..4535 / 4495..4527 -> -2.6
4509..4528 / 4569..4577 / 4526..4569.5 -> 2.1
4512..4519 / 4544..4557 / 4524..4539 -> 2.3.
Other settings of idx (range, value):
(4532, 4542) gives 17.8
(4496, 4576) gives 19.5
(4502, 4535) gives 19.3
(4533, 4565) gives 19.3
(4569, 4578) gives 21.3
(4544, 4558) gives 18.8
